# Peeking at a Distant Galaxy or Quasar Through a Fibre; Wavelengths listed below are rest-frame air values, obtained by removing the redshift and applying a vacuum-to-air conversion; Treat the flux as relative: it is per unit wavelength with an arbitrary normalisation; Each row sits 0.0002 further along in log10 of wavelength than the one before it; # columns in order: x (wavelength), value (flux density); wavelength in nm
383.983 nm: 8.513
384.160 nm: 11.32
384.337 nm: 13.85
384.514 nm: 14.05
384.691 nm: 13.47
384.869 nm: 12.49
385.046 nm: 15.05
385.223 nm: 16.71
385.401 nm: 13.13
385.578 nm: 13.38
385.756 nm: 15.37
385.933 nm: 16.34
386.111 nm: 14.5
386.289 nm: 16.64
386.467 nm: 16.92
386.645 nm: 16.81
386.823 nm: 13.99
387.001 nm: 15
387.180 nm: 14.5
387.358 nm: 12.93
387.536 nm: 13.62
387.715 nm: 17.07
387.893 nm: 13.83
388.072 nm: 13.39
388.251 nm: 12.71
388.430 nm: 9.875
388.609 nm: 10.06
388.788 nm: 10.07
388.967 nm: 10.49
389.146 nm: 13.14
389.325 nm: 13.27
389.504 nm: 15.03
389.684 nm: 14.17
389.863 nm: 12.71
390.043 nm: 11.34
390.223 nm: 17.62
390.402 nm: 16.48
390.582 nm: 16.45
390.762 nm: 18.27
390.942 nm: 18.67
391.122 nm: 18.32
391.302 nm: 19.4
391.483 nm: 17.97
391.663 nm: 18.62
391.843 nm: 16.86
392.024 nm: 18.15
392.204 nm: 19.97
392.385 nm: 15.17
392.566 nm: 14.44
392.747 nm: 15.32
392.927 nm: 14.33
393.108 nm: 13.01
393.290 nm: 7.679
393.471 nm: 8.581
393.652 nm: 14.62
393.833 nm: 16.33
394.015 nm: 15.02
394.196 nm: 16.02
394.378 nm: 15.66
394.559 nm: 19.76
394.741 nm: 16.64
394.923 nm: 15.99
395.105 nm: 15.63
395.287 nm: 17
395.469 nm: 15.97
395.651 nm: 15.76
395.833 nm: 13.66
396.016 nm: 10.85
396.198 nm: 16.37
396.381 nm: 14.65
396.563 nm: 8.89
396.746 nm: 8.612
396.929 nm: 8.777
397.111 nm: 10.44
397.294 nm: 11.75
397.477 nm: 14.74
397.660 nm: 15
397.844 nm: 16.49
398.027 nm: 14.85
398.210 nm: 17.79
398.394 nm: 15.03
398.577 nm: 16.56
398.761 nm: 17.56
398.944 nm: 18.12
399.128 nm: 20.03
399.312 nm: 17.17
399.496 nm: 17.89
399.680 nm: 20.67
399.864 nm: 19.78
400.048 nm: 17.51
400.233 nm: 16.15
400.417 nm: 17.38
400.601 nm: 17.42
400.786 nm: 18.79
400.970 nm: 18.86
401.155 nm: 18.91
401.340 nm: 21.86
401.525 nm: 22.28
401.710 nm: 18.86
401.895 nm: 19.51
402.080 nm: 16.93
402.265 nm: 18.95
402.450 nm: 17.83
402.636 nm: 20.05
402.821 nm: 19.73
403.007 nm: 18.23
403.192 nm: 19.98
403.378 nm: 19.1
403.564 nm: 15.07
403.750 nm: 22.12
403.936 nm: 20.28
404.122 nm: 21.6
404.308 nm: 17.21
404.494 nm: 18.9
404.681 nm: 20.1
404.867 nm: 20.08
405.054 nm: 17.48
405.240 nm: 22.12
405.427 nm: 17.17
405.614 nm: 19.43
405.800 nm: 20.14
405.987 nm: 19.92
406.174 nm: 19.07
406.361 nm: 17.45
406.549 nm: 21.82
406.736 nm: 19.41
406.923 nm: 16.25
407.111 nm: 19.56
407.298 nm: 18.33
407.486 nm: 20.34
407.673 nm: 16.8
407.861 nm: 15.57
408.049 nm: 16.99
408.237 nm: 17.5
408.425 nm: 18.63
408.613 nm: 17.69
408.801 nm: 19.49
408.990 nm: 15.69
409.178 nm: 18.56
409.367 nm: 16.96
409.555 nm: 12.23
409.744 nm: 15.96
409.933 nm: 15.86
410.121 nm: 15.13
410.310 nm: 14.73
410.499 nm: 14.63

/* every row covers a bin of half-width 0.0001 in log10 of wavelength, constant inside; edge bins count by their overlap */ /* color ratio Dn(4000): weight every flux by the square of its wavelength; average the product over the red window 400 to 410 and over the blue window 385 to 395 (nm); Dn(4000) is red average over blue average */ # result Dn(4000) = 1.3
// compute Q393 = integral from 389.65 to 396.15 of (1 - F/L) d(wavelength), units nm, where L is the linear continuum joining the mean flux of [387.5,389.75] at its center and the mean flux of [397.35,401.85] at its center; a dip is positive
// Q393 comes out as -0.42 nm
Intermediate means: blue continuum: 12.8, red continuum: 17.9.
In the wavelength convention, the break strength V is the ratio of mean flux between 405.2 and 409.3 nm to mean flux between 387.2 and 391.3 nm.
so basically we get 1.30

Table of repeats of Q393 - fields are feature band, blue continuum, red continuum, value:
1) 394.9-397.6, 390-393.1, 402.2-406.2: 0.69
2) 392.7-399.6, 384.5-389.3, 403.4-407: 0.79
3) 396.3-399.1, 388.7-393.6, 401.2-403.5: 0.56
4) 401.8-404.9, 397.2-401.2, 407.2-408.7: -0.30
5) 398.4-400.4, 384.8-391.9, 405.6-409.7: -0.16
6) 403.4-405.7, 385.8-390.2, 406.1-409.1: -0.24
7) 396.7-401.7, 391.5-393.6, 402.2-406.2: 0.19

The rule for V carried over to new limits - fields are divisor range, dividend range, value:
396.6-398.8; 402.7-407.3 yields 1.40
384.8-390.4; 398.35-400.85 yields 1.28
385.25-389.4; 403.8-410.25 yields 1.32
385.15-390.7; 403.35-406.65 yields 1.37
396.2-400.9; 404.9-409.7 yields 1.16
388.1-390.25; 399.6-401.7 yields 1.53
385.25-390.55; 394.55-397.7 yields 0.98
